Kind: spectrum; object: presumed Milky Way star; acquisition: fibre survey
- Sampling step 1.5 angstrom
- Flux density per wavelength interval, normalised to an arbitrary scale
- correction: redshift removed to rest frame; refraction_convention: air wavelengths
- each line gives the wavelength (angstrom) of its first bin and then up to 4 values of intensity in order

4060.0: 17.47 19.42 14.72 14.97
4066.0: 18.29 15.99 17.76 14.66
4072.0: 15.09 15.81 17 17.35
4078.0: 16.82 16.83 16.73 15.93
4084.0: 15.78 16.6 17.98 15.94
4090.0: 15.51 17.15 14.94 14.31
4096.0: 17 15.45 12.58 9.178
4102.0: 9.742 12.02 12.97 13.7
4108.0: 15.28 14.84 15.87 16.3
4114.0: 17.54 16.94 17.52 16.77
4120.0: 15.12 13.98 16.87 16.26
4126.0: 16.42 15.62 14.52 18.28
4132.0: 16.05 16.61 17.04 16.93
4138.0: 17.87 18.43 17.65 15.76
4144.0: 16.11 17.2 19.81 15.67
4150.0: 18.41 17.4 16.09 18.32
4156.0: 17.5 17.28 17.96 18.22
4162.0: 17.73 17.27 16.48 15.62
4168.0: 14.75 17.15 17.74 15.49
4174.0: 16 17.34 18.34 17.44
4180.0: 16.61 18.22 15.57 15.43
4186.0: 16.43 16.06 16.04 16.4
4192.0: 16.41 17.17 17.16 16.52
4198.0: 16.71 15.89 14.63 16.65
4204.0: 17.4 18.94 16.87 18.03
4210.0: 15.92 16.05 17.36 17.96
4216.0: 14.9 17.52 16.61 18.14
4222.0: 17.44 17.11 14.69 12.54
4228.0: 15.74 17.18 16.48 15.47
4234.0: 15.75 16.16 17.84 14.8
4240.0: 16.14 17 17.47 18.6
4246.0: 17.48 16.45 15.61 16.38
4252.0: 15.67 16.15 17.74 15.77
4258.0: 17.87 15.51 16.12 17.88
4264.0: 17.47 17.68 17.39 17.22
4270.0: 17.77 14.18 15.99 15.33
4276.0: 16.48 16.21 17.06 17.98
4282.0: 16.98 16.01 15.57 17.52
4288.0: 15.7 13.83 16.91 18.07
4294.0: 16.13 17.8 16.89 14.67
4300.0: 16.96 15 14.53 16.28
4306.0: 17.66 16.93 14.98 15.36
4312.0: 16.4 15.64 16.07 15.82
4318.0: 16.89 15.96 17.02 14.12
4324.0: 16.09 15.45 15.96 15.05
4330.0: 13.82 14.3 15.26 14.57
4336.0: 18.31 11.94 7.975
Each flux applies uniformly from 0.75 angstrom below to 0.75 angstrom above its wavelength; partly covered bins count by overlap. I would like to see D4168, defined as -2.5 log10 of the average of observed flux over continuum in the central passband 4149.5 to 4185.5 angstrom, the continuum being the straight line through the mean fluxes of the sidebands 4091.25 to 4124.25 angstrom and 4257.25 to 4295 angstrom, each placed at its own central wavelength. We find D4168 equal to -0.10 mag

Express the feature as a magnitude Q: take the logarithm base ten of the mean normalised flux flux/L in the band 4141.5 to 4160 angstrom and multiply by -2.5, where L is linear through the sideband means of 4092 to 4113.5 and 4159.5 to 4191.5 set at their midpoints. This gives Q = -0.10 mag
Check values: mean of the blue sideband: 14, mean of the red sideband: 16.7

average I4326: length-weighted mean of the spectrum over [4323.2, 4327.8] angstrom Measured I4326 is 15.8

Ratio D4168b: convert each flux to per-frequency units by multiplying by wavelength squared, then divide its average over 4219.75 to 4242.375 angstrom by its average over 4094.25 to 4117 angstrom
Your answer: 1.20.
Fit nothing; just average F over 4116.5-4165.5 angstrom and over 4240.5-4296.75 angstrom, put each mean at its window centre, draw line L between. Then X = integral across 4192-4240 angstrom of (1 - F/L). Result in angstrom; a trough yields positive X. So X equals 0.8 angstrom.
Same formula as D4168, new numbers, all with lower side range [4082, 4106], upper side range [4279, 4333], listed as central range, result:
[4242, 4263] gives -0.07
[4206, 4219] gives -0.10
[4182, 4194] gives -0.07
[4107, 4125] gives -0.10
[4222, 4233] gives -0.02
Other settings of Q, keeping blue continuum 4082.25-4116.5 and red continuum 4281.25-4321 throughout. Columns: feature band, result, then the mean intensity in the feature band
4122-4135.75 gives -0.086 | 16.4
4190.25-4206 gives -0.077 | 16.7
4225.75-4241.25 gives -0.005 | 15.8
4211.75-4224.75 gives -0.088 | 17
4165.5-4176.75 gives -0.069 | 16.4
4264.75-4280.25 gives -0.038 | 16.6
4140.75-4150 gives -0.127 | 17.1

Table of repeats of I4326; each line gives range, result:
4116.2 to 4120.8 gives 16.4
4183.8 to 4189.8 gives 16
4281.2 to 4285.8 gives 16.2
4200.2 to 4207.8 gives 16.9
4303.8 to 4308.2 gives 17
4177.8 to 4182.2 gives 17.4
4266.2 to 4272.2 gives 16.7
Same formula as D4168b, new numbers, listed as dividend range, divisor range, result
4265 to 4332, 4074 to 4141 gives 1.12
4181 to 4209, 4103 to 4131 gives 1.10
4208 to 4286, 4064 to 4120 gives 1.15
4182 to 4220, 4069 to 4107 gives 1.16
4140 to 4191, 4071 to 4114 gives 1.15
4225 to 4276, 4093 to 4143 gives 1.13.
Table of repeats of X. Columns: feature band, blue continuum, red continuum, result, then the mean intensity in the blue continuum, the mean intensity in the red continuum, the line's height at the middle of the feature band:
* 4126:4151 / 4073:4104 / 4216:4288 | -2.09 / 15.3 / 16.5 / 15.7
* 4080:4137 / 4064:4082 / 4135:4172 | 4.44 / 16.5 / 17.2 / 16.8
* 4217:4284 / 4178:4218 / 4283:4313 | -0.64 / 16.7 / 16.2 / 16.4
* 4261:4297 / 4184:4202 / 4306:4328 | -1.36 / 16.3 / 16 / 16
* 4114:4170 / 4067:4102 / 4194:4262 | -3.03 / 15.6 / 16.5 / 16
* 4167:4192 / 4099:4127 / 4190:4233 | -0.89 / 14.8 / 16.6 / 16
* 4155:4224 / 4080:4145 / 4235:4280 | -2.72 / 15.7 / 16.7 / 16.2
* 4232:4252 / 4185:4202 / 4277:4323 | -0.32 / 16.3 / 16.2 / 16.3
